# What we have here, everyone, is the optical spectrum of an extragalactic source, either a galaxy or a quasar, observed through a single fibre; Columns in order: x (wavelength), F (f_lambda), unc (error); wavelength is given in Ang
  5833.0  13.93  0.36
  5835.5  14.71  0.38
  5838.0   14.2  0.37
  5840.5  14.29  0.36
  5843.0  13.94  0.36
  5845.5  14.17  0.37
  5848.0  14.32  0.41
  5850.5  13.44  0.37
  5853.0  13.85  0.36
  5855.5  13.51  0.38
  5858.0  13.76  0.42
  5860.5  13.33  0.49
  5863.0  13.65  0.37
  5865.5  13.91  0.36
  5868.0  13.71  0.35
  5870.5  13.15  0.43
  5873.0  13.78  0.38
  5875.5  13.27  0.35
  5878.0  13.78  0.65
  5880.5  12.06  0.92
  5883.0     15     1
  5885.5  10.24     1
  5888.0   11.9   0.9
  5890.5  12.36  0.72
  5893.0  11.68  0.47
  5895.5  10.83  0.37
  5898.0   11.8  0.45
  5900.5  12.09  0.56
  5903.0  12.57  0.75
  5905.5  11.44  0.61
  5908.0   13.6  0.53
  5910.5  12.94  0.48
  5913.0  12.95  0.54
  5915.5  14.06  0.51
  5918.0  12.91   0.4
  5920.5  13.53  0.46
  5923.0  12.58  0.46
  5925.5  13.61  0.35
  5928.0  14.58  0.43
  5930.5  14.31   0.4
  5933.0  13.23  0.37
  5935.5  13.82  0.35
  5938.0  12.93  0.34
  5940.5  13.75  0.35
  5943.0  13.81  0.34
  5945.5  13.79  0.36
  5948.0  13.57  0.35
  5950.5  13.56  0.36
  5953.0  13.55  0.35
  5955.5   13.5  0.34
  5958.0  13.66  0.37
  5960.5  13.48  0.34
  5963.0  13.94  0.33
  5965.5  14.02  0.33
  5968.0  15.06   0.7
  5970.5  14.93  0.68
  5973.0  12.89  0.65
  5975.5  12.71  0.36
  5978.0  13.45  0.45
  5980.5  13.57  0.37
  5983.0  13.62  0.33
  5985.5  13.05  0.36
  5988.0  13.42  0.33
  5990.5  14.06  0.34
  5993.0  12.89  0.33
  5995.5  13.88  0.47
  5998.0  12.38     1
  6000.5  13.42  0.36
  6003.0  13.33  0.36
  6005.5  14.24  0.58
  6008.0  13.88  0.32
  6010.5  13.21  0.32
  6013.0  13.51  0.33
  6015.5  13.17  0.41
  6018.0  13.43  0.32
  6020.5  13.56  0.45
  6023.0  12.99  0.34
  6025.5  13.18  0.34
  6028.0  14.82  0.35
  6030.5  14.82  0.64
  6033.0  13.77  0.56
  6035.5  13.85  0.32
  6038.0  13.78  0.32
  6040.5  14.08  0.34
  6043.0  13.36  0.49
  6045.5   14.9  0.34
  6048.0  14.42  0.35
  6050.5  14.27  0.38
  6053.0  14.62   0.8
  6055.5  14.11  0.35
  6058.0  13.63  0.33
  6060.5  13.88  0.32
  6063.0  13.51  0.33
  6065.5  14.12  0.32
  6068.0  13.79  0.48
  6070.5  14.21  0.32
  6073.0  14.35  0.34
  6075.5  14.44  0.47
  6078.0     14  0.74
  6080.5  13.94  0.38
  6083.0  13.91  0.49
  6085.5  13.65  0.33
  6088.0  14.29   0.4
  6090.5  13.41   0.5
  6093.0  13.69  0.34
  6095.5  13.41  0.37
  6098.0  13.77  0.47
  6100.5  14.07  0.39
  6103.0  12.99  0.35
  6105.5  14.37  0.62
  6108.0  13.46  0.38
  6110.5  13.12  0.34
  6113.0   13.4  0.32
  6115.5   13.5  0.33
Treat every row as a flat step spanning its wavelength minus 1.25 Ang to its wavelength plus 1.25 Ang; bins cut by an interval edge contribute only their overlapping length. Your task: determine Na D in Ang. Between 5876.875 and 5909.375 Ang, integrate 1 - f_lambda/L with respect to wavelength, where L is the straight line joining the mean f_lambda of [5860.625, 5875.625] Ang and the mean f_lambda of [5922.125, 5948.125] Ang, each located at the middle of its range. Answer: 3.2 Ang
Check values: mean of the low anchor 13.6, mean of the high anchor 13.7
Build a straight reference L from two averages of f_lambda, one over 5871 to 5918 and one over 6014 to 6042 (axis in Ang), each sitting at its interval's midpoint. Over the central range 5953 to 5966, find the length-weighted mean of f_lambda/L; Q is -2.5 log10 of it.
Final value -0.04 mag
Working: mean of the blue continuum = 12.6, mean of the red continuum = 13.8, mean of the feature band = 13.7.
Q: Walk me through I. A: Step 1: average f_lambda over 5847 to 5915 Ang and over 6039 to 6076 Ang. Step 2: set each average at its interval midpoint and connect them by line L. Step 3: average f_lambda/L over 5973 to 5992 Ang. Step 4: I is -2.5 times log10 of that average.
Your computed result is 0.019 mag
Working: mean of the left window 12.9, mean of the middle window 13.4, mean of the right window 14.1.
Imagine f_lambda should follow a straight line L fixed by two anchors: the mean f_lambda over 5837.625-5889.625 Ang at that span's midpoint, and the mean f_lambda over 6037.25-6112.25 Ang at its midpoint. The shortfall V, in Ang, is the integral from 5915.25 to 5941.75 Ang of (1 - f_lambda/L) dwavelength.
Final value 0.1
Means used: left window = 13.5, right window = 13.9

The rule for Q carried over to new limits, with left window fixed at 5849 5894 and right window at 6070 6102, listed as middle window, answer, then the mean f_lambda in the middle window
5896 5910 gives 0.09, 12.3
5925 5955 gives -0.03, 13.7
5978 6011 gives 0.01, 13.5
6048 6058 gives -0.04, 14.3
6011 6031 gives 0.00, 13.6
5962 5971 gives -0.08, 14.5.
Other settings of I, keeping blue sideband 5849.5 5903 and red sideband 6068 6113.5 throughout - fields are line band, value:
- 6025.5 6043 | -0.04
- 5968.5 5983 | -0.02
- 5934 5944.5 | -0.03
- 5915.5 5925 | -0.01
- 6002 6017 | -0.01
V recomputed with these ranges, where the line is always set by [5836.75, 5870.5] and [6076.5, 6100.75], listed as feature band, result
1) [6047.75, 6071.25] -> -0.4 Ang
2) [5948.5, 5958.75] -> 0.2 Ang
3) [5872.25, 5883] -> 0.3 Ang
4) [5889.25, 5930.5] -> 3.1 Ang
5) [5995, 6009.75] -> 0.3 Ang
